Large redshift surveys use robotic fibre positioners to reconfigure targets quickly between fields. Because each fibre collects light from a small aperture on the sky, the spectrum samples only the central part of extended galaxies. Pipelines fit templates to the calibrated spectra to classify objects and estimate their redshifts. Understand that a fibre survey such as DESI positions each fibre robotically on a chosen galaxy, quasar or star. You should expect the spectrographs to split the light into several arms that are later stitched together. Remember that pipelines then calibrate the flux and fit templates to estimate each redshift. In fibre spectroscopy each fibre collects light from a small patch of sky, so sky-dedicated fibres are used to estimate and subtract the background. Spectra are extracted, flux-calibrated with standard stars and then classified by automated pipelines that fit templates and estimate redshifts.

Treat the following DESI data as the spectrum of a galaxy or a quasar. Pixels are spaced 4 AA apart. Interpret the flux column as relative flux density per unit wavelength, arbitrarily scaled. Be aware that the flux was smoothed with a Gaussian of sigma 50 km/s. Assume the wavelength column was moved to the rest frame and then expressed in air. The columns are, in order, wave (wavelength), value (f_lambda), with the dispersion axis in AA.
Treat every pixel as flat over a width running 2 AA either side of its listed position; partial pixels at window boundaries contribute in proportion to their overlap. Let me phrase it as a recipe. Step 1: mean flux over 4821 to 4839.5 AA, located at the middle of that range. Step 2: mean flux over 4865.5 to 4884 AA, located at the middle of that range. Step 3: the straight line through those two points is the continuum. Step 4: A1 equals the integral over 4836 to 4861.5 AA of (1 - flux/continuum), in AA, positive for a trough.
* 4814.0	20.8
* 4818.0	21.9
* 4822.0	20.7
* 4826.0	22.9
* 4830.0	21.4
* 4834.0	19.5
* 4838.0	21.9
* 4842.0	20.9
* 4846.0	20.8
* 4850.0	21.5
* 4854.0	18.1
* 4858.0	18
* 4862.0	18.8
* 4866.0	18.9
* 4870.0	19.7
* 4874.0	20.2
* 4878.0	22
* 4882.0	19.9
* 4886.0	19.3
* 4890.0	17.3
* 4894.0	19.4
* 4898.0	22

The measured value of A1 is 0.9 AA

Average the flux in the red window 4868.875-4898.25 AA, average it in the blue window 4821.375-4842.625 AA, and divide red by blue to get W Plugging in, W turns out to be 0.9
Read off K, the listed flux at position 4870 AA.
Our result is 19.7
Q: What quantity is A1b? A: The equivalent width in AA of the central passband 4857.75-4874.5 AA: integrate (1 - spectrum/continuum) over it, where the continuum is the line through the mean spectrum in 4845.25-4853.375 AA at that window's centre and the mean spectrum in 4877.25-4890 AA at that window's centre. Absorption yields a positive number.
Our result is 0.9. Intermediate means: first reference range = 20.7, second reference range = 19.8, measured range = 19.1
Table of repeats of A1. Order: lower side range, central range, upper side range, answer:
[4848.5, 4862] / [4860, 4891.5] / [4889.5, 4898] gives -0.5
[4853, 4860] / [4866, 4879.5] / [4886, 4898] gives -1.3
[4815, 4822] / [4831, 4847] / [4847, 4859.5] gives -0.5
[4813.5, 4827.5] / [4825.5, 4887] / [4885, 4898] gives 0.5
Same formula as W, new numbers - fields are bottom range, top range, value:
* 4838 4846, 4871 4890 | 0.95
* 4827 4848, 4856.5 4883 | 0.94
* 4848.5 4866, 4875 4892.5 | 1.03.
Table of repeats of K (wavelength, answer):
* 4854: 18.1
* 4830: 21.4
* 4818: 21.9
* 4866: 18.9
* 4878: 22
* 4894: 19.4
